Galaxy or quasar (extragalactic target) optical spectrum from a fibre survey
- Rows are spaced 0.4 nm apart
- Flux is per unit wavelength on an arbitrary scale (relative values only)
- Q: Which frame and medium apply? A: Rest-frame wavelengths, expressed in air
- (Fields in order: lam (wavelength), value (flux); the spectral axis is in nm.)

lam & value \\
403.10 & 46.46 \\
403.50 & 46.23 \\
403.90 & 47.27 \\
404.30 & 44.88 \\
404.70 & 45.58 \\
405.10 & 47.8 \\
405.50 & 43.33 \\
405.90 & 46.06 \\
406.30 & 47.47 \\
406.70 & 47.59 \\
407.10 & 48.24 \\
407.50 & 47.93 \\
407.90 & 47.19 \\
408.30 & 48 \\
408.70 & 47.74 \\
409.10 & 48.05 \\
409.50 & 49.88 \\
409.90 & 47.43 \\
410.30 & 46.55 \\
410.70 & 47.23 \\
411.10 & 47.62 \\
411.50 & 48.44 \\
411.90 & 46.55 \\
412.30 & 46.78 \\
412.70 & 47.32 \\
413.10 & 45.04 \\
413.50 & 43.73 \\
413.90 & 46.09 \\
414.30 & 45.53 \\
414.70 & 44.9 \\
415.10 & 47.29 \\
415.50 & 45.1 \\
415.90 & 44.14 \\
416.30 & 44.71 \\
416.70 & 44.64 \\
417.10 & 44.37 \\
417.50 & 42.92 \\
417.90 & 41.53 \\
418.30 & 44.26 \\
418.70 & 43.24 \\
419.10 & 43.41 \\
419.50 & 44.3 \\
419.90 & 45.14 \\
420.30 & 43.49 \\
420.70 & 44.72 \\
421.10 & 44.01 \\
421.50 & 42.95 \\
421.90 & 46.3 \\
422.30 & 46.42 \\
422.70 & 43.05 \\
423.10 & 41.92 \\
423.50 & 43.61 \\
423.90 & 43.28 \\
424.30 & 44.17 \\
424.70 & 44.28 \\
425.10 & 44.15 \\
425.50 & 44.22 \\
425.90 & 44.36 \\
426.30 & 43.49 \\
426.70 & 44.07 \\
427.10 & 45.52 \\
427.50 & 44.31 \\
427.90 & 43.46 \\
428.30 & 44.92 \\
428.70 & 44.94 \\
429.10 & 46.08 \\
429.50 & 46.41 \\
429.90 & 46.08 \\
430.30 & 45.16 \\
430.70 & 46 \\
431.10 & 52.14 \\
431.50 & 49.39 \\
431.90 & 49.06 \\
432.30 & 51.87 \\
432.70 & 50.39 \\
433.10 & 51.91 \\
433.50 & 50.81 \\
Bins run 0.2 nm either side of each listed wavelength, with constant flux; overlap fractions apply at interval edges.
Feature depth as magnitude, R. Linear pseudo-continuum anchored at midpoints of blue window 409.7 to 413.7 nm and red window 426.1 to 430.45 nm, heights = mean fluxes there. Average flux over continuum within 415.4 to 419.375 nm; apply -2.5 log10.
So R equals 0.05 mag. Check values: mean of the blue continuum 46.7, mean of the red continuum 44.9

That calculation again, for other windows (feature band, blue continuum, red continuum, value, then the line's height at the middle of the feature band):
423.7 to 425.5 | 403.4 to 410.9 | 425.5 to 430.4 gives 0.03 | 45.2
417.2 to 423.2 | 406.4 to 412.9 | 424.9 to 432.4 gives 0.07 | 46.7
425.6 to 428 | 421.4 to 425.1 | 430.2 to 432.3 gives 0.05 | 46.2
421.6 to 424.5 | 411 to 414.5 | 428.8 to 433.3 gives 0.08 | 47.5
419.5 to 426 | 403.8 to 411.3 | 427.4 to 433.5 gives 0.08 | 47.5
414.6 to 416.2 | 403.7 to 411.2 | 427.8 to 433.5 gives 0.05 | 47.4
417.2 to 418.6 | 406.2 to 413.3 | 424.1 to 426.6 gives 0.07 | 45.7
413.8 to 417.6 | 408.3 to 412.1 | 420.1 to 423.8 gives 0.02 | 46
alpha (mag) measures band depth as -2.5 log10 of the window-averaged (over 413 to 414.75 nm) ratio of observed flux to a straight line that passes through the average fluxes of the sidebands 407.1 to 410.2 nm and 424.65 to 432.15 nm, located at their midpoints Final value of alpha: 0.05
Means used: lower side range 48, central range 45.1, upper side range 45.8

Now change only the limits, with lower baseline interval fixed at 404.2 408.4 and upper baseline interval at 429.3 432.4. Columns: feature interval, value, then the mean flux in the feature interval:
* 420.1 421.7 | 0.090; 43.8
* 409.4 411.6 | -0.017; 47.7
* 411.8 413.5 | 0.024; 46.1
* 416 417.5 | 0.072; 44.3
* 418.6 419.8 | 0.087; 43.8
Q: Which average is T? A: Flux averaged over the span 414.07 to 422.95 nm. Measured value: 44.4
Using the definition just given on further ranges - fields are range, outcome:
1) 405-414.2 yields 47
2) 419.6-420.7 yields 44.4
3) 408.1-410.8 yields 47.9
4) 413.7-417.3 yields 45.2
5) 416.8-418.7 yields 43.3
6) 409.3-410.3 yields 48.2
